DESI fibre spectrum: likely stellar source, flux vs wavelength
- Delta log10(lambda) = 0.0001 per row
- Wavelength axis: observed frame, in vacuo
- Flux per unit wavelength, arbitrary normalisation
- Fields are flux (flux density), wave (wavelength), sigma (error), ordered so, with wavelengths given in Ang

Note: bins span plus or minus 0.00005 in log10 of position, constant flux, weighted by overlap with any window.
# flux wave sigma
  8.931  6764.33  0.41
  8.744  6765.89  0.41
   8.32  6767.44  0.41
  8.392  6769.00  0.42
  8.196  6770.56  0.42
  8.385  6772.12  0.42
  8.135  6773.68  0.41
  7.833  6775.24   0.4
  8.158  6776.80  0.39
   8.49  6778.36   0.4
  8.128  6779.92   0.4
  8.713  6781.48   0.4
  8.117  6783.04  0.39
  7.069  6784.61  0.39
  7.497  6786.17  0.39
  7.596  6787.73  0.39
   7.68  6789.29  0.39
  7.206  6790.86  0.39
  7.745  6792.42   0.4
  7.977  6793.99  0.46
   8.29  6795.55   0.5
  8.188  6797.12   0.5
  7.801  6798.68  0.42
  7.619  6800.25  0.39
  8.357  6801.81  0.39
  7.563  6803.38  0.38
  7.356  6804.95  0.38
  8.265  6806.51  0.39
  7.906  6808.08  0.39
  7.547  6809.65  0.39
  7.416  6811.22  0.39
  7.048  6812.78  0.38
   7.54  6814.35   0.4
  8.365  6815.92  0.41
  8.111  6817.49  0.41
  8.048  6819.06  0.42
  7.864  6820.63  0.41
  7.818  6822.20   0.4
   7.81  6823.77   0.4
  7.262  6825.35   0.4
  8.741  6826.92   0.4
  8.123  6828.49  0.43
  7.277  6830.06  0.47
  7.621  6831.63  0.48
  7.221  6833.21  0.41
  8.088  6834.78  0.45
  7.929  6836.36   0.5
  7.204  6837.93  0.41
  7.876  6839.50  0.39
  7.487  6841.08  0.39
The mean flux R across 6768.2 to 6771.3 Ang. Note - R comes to 8.29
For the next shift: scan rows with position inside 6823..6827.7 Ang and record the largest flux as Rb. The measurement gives 8.741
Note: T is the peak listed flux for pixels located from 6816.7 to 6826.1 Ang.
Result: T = 8.111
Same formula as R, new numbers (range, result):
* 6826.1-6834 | 7.8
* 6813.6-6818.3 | 8.01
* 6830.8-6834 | 7.42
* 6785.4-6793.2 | 7.55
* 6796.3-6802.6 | 7.99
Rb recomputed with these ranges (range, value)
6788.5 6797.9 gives 8.29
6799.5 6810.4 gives 8.357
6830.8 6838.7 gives 8.088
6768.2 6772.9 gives 8.392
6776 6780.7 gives 8.49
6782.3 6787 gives 8.117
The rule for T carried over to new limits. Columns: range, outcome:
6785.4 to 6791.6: 7.68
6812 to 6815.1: 7.54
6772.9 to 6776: 8.135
